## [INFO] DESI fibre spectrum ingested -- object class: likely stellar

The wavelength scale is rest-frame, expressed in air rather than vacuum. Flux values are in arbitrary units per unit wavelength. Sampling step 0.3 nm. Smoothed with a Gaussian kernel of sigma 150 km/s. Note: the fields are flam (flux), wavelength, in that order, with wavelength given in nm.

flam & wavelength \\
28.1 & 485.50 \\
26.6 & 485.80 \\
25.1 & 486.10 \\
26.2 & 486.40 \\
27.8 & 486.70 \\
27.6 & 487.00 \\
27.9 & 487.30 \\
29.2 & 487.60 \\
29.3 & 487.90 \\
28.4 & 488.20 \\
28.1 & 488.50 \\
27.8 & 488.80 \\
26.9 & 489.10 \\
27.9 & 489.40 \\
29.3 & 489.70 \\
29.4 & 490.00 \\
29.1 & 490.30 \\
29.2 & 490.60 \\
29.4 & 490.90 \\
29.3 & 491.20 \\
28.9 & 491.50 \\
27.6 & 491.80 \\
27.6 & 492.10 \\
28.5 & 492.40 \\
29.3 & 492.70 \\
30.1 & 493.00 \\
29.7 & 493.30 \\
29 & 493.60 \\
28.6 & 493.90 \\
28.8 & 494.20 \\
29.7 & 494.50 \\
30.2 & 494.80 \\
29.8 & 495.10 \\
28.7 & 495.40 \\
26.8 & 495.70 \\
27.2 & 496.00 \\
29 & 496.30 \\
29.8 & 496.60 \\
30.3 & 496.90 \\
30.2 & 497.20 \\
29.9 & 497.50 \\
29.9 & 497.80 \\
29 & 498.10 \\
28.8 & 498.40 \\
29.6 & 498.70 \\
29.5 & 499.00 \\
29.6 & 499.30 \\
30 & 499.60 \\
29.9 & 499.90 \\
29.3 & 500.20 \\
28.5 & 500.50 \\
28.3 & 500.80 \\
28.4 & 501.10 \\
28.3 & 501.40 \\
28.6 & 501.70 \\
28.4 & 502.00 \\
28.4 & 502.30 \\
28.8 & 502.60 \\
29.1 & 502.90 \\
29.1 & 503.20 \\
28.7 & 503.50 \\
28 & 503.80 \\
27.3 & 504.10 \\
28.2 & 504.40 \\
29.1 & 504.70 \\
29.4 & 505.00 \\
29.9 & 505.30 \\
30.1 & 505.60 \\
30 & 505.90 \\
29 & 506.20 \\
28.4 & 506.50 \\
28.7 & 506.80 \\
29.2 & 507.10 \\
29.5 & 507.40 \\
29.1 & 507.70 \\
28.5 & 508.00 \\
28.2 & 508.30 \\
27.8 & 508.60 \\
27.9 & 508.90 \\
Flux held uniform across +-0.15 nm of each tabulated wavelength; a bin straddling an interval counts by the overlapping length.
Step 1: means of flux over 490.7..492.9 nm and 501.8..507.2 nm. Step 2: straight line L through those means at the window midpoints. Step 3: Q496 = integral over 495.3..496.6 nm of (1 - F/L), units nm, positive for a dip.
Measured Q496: 0.03 nm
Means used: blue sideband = 28.7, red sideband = 28.9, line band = 28.1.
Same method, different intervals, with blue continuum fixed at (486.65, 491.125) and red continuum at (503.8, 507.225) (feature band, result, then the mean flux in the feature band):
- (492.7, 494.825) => -0.05 nm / 29.4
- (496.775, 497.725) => -0.04 nm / 30.1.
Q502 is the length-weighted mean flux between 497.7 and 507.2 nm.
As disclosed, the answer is 29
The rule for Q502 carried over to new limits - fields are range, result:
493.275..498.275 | 29.2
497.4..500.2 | 29.6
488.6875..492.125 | 28.6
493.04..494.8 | 29.3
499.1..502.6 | 28.9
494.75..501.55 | 29.2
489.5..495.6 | 29.1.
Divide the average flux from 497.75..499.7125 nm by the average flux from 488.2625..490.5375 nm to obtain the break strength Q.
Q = 1.04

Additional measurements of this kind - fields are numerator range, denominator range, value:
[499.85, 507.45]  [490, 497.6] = 0.99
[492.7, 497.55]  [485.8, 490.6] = 1.04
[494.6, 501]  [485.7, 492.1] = 1.04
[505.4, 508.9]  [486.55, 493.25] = 1.01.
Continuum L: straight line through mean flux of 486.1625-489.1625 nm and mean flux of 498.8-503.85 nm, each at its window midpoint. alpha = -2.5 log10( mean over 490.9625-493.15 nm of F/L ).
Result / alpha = -0.02 mag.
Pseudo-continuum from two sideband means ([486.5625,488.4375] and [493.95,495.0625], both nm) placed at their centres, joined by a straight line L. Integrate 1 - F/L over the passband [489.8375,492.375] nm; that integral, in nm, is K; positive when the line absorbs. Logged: 0.01 nm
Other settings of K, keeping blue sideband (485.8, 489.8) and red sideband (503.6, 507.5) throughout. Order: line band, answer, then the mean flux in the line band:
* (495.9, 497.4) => -0.05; 29.4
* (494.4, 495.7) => -0.05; 29.3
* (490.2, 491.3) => -0.05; 29.3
